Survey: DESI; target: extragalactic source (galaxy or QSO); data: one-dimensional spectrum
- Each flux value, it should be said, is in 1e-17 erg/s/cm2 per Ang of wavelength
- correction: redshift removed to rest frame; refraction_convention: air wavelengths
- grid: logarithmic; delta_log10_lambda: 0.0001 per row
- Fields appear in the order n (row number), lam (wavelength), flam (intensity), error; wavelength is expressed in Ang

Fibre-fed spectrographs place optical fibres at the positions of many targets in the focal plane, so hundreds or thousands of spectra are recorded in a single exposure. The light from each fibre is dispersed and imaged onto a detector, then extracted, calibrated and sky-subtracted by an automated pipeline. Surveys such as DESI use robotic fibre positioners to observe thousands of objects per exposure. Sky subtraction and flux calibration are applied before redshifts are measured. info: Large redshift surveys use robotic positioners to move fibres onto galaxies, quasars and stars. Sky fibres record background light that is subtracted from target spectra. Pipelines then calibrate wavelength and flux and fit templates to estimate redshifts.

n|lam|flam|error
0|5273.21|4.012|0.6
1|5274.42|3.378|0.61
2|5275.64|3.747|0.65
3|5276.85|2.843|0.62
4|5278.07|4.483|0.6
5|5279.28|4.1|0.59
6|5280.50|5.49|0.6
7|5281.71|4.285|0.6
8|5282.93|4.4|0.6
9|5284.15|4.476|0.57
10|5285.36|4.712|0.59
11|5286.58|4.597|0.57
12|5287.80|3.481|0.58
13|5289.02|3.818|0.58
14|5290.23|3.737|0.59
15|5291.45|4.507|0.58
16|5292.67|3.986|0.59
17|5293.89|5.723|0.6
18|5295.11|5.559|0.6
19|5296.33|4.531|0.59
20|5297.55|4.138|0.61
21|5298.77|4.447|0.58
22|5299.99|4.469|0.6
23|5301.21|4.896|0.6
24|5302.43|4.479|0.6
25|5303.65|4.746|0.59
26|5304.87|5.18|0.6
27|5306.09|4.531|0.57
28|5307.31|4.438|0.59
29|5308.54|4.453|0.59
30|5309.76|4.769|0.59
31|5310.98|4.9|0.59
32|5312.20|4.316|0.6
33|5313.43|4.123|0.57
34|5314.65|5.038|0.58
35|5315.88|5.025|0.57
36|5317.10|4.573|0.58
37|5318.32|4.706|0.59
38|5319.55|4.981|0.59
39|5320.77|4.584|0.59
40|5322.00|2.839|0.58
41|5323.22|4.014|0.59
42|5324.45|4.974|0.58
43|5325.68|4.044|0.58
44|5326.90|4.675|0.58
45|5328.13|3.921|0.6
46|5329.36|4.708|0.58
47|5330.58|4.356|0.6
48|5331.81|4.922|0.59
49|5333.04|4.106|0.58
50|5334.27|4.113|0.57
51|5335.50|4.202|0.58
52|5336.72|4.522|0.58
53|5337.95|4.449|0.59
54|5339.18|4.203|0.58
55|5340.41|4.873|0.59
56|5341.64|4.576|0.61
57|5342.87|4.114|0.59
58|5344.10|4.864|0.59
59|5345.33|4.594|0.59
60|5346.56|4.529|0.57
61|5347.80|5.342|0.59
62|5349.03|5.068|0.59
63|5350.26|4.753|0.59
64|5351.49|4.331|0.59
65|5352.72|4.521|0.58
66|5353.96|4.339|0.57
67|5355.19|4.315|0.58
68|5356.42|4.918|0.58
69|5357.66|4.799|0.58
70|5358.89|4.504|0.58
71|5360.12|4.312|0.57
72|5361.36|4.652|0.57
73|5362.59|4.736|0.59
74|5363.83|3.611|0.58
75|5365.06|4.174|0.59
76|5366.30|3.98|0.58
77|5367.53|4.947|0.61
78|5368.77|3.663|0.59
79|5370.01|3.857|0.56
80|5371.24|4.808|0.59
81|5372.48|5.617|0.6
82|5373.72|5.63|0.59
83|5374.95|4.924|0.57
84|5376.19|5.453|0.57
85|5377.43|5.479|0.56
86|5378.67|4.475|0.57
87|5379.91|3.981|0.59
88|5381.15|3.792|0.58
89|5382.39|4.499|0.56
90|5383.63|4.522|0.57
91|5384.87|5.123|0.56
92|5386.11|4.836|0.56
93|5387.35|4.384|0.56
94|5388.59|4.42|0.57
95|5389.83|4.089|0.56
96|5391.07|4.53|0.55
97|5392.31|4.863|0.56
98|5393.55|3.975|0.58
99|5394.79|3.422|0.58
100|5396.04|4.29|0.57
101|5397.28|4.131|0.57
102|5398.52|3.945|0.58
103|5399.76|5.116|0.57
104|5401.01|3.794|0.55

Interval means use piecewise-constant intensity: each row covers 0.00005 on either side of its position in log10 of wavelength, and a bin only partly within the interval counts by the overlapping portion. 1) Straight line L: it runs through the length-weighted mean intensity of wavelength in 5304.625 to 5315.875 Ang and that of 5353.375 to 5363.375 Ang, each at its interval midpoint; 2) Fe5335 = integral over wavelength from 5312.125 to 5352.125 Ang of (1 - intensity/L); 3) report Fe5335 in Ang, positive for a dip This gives 0.9 Ang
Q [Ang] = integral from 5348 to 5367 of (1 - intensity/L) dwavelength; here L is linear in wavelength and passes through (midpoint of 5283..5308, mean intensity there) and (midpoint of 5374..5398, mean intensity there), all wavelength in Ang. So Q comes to 0.1 Ang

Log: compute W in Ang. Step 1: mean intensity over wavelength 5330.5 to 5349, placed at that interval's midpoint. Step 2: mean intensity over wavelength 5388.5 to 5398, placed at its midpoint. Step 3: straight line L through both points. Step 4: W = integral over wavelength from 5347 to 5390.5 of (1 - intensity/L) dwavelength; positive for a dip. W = -2.4 Ang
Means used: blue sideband 4.54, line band 4.59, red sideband 4.2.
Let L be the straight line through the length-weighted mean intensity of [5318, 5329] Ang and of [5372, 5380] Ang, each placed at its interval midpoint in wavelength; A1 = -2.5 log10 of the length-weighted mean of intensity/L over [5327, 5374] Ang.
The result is 0.05 mag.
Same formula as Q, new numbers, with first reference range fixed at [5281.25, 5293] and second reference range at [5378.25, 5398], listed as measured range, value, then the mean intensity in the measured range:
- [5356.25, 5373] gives -0.6 Ang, 4.45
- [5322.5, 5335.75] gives -0.3 Ang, 4.36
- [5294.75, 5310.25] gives -1.6 Ang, 4.65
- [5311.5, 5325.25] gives -0.7 Ang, 4.47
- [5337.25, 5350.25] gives -1.2 Ang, 4.66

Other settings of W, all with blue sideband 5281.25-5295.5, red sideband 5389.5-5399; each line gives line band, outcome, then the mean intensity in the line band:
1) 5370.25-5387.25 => -2.5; 4.82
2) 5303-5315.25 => -0.8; 4.65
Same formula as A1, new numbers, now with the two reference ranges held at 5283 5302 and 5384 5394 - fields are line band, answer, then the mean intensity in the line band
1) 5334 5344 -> 0.02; 4.42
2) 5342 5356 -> -0.03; 4.62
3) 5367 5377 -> -0.08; 4.87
